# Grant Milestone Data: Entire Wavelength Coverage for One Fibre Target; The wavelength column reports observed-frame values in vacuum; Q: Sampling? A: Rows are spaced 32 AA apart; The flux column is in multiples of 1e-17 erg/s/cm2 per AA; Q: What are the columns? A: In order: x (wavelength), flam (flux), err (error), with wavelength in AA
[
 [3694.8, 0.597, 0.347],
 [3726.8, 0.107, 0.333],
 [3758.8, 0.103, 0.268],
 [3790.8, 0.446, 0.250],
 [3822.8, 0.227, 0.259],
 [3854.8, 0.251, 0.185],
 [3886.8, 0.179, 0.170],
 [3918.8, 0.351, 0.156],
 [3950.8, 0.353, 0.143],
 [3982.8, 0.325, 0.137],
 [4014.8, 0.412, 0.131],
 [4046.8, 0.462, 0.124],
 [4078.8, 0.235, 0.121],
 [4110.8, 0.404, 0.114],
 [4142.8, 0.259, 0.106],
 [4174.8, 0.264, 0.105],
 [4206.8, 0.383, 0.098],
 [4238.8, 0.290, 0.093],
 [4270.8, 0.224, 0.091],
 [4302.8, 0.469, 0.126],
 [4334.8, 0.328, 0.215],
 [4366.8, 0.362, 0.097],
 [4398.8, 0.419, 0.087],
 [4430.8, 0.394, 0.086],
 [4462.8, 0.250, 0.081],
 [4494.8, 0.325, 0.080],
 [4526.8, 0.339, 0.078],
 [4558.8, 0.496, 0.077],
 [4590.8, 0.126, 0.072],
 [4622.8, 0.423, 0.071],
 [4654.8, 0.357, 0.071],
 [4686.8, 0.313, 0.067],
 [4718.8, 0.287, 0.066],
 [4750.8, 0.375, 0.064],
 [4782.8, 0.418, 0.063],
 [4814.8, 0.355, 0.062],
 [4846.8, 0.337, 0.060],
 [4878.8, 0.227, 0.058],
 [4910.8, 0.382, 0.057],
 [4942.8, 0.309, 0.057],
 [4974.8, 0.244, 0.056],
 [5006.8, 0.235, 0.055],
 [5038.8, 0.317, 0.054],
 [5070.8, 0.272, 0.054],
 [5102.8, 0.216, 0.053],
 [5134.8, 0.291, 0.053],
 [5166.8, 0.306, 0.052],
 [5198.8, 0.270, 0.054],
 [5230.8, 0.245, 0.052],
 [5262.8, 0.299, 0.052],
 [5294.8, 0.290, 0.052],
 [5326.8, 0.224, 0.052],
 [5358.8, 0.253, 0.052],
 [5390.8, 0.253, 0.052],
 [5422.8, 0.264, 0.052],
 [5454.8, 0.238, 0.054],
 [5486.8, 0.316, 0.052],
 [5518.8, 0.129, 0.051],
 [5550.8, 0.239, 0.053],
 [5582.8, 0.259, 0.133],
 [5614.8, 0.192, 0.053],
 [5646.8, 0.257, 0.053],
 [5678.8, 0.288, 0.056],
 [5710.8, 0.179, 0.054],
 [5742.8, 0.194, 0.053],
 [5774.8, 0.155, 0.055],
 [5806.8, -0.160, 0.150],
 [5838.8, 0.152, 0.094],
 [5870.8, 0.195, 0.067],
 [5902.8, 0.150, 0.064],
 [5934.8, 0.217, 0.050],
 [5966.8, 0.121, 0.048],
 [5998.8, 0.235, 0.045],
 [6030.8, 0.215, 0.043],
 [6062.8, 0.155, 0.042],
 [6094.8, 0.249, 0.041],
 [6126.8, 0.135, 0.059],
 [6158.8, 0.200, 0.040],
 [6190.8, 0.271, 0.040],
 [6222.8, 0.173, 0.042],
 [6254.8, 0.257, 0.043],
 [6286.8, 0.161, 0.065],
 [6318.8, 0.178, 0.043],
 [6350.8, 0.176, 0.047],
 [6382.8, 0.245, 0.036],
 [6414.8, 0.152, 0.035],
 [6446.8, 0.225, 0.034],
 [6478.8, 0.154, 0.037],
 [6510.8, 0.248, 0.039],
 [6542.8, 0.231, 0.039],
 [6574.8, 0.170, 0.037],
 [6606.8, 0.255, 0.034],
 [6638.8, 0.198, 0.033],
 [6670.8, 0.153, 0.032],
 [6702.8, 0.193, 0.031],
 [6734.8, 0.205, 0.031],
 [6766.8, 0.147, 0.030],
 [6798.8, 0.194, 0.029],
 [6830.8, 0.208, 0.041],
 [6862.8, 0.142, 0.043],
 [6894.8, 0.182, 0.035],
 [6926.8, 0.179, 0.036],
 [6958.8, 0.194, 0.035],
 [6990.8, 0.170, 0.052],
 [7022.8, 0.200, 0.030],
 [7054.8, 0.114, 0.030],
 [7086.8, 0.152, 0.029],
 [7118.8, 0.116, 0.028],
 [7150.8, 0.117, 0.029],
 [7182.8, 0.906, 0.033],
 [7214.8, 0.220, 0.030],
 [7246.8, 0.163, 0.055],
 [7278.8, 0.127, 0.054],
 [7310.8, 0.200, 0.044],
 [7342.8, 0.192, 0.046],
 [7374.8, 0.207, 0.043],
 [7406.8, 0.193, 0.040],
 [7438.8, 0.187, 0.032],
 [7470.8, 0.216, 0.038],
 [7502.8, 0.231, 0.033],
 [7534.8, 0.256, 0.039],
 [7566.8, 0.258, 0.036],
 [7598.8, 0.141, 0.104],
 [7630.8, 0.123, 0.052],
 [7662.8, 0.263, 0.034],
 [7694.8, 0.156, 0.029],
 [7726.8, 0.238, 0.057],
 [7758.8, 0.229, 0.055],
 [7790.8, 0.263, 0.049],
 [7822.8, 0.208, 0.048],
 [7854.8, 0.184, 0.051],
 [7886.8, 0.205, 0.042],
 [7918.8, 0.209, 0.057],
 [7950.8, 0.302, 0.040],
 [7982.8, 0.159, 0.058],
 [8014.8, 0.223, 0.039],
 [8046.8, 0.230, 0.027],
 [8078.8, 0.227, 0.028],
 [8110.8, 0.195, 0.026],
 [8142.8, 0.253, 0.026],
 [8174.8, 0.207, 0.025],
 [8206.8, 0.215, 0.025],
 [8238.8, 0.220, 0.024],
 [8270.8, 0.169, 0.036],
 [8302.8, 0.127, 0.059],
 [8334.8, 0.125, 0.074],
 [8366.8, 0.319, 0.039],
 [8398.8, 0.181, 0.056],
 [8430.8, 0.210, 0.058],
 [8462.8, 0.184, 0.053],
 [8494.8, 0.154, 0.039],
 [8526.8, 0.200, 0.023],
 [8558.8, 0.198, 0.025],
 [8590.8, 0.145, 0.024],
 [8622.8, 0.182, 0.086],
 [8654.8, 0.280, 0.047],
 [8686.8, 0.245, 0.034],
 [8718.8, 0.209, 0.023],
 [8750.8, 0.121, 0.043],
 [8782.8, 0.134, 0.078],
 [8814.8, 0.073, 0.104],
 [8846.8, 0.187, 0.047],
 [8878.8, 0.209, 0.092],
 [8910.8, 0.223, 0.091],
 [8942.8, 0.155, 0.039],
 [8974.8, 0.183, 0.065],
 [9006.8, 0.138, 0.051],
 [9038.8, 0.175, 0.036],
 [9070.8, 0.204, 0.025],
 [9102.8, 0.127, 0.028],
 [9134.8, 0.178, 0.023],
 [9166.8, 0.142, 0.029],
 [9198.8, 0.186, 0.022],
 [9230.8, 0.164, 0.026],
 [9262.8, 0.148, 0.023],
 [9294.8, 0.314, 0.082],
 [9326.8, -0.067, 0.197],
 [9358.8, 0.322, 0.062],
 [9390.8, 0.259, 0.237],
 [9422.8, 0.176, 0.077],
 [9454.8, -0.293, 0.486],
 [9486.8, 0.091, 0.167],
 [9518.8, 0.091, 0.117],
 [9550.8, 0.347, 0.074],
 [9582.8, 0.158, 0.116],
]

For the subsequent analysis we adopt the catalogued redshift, 0.928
